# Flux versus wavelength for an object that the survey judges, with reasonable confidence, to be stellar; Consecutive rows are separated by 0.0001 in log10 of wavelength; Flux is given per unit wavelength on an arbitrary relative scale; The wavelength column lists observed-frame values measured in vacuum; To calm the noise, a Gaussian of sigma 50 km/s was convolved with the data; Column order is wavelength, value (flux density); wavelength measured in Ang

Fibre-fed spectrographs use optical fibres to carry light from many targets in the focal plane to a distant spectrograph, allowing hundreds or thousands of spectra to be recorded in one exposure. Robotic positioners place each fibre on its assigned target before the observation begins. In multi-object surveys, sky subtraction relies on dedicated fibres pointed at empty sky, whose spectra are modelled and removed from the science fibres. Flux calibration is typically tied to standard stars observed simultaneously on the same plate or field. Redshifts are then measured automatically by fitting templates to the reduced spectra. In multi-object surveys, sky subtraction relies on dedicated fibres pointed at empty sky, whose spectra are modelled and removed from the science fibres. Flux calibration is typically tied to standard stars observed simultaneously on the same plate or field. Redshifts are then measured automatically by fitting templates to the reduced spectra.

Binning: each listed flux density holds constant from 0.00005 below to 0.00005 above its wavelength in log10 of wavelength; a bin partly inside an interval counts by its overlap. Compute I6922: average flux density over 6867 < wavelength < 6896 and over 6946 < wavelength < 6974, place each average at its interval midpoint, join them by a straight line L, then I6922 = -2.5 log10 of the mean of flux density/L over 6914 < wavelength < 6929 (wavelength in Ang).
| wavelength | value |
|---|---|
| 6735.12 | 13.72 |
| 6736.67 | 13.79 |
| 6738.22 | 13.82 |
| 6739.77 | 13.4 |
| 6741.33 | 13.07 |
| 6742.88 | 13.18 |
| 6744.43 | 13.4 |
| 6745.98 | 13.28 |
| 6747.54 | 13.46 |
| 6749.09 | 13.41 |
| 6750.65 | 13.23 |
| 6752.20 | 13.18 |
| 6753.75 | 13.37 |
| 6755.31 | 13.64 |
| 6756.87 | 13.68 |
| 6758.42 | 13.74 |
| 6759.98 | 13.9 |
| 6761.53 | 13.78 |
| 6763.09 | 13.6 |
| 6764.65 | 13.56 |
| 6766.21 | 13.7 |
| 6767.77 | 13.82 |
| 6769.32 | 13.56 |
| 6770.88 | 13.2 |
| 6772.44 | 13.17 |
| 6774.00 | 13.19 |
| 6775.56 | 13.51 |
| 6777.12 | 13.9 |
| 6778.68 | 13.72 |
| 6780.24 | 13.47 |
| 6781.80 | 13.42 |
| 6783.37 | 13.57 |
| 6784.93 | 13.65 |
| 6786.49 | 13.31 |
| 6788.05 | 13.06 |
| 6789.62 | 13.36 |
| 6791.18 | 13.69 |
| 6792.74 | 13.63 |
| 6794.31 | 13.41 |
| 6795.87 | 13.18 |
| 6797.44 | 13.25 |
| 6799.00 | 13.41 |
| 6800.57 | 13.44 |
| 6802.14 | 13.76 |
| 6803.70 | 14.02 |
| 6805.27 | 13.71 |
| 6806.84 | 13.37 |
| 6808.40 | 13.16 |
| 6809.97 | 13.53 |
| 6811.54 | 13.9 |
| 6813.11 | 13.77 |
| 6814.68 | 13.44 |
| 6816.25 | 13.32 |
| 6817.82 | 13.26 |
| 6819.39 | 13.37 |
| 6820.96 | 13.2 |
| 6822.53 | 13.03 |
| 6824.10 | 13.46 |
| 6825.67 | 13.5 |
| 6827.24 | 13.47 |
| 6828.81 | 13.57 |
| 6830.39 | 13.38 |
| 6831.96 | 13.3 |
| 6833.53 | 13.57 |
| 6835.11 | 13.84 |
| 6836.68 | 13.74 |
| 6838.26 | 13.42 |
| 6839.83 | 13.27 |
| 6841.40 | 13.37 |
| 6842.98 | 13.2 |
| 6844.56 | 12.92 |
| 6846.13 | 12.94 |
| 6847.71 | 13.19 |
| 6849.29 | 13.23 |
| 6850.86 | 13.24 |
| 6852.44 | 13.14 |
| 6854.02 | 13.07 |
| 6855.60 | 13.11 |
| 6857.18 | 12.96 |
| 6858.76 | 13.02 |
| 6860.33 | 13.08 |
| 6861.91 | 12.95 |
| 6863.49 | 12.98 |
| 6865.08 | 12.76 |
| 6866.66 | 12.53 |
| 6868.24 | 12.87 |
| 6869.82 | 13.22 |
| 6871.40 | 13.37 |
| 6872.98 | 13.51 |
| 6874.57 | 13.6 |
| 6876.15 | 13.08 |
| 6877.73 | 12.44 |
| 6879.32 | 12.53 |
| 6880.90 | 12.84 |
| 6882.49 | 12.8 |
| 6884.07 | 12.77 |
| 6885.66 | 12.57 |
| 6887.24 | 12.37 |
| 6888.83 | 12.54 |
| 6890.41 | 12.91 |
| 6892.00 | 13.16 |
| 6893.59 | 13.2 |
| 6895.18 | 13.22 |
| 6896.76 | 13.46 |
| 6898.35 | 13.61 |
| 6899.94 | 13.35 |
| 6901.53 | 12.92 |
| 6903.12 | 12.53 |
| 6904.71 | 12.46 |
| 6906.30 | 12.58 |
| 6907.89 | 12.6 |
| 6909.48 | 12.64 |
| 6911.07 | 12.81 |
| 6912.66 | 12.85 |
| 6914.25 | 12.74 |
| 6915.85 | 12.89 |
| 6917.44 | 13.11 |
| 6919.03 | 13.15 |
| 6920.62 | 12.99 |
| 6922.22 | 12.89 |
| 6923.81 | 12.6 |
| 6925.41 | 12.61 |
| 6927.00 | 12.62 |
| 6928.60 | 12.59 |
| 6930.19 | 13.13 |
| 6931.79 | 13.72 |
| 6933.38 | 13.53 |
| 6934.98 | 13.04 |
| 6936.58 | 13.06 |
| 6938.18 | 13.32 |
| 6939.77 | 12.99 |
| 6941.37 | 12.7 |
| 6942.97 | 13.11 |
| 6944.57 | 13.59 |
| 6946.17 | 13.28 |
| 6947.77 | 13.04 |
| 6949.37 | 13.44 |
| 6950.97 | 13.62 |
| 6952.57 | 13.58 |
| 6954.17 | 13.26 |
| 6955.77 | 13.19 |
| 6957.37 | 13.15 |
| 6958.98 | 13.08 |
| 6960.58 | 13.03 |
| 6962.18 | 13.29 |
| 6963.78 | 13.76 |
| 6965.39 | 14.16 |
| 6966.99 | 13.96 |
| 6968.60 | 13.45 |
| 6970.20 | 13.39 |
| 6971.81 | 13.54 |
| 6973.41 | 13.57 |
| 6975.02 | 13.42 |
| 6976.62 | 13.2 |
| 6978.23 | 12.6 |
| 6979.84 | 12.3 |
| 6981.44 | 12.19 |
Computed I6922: 0.03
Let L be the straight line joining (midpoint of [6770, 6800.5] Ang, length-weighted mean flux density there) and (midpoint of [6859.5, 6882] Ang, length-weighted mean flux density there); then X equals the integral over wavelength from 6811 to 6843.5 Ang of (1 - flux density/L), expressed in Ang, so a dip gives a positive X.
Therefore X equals -0.59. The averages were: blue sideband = 13.4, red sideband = 13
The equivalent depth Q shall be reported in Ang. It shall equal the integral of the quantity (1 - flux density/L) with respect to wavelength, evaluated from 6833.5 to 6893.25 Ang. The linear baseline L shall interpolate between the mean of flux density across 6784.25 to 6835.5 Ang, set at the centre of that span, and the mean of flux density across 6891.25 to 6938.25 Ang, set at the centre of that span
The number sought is 0.7 Ang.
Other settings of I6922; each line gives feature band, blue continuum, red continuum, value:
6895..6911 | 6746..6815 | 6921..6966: 0.03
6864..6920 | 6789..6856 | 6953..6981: 0.04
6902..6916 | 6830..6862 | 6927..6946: 0.04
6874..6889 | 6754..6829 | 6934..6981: 0.05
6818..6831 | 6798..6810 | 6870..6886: 0.00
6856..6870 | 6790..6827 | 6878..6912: 0.01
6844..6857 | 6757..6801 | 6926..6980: 0.03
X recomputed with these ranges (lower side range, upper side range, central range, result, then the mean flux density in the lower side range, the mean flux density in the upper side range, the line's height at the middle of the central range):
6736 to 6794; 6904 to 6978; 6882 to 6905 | 0.5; 13.5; 13.1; 13.2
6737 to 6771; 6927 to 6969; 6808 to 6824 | 0.0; 13.5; 13.3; 13.4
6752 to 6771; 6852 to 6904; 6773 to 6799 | 0.1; 13.6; 13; 13.5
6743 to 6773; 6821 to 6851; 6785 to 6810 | -0.1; 13.5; 13.4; 13.4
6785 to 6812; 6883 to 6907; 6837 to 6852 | 0.0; 13.5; 12.9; 13.2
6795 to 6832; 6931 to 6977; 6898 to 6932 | 1.3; 13.5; 13.4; 13.4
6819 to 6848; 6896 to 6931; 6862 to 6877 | 0.1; 13.4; 12.9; 13.1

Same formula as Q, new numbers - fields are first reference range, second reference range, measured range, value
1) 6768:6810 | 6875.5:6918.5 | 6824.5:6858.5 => -0.3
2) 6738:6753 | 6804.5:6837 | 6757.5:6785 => -0.4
